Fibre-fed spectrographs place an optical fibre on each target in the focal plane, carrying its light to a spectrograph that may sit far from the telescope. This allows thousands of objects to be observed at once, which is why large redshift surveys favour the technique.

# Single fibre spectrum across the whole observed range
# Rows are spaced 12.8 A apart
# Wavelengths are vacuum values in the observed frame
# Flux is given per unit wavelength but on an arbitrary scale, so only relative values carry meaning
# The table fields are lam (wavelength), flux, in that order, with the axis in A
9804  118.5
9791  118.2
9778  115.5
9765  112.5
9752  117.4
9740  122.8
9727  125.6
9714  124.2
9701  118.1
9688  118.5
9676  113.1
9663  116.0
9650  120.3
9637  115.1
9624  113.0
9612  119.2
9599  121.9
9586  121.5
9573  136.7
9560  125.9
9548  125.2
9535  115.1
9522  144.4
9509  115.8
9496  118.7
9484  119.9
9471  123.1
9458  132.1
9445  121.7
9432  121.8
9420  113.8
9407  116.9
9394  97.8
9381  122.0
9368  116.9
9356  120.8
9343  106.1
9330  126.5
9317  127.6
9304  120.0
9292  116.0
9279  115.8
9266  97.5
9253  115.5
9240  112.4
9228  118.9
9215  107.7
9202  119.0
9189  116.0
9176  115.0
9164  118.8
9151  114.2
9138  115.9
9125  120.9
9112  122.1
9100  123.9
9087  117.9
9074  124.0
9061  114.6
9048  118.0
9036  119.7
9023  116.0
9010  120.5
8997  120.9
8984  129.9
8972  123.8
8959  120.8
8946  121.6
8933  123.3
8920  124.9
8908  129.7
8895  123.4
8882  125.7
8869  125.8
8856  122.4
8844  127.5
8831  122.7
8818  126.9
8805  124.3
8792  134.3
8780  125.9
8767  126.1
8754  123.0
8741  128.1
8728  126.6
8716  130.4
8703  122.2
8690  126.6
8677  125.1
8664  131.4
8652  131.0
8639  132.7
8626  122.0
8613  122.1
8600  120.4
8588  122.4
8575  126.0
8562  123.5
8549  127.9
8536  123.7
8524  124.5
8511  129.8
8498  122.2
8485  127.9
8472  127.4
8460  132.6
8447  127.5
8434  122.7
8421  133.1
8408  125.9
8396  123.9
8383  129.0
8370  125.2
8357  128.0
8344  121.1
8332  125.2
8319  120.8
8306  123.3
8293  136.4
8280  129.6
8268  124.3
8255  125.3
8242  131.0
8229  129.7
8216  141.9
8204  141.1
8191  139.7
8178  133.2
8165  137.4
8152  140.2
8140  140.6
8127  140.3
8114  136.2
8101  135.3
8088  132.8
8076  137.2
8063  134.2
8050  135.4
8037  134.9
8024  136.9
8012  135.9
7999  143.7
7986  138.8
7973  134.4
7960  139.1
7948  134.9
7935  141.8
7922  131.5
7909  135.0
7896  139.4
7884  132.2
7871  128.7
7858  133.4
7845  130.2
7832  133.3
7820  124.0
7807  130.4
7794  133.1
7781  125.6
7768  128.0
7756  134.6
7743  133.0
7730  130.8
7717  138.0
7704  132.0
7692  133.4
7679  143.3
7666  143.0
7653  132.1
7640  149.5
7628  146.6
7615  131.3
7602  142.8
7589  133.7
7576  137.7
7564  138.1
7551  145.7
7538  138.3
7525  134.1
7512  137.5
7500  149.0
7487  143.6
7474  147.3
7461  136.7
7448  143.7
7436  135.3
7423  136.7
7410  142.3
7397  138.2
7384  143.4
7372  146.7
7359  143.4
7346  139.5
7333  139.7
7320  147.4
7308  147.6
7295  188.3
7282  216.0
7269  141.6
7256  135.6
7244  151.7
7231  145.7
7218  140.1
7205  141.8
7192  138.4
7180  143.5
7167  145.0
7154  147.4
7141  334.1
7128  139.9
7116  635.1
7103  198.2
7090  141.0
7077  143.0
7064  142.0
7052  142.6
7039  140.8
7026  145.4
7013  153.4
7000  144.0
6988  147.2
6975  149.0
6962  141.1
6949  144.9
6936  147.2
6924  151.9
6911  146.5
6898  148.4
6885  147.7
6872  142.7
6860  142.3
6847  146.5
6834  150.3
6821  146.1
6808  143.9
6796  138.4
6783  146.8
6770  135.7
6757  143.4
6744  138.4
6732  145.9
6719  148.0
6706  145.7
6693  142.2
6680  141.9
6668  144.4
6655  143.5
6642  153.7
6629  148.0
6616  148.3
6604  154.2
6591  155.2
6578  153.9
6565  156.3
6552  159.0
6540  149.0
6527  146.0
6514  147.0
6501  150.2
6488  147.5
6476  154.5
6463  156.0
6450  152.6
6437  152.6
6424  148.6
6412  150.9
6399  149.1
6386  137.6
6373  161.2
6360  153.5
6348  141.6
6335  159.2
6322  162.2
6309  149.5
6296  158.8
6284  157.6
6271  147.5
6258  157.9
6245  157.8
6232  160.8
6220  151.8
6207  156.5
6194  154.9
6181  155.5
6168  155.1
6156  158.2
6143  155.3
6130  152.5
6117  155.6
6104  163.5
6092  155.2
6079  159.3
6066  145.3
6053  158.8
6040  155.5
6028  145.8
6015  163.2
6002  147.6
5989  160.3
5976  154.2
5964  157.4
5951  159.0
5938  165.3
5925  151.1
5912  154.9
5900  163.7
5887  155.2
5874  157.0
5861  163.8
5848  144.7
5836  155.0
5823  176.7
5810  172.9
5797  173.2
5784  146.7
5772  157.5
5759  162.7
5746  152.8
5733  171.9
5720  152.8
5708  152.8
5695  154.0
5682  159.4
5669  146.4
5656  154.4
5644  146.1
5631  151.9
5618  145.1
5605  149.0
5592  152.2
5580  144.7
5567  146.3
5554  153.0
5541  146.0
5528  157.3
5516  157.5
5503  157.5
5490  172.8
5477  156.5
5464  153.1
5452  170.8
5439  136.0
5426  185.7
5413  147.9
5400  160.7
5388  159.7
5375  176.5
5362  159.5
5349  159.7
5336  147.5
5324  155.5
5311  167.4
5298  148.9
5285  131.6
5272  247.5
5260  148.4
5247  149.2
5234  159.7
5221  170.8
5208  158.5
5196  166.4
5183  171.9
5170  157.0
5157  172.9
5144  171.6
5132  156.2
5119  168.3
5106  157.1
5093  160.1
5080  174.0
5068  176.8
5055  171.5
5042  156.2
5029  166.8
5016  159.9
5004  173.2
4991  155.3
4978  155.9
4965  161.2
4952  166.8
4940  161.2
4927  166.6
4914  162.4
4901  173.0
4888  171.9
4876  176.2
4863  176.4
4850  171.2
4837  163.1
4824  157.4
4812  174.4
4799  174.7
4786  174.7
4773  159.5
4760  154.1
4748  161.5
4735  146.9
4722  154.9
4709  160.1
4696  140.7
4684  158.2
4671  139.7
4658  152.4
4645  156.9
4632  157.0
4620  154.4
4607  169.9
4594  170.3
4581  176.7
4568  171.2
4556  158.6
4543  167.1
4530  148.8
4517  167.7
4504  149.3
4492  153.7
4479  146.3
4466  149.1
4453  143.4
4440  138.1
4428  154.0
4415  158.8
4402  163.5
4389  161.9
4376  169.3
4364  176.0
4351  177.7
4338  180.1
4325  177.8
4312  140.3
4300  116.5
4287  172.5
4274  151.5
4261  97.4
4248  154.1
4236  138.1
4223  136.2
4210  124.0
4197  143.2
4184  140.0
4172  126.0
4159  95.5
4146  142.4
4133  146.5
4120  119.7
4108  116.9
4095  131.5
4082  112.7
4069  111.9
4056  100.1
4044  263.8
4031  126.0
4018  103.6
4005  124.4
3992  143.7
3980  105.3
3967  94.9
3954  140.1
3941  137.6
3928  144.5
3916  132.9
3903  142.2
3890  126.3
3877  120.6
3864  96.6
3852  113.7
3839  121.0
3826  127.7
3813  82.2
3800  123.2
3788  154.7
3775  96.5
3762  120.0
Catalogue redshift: 0.084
